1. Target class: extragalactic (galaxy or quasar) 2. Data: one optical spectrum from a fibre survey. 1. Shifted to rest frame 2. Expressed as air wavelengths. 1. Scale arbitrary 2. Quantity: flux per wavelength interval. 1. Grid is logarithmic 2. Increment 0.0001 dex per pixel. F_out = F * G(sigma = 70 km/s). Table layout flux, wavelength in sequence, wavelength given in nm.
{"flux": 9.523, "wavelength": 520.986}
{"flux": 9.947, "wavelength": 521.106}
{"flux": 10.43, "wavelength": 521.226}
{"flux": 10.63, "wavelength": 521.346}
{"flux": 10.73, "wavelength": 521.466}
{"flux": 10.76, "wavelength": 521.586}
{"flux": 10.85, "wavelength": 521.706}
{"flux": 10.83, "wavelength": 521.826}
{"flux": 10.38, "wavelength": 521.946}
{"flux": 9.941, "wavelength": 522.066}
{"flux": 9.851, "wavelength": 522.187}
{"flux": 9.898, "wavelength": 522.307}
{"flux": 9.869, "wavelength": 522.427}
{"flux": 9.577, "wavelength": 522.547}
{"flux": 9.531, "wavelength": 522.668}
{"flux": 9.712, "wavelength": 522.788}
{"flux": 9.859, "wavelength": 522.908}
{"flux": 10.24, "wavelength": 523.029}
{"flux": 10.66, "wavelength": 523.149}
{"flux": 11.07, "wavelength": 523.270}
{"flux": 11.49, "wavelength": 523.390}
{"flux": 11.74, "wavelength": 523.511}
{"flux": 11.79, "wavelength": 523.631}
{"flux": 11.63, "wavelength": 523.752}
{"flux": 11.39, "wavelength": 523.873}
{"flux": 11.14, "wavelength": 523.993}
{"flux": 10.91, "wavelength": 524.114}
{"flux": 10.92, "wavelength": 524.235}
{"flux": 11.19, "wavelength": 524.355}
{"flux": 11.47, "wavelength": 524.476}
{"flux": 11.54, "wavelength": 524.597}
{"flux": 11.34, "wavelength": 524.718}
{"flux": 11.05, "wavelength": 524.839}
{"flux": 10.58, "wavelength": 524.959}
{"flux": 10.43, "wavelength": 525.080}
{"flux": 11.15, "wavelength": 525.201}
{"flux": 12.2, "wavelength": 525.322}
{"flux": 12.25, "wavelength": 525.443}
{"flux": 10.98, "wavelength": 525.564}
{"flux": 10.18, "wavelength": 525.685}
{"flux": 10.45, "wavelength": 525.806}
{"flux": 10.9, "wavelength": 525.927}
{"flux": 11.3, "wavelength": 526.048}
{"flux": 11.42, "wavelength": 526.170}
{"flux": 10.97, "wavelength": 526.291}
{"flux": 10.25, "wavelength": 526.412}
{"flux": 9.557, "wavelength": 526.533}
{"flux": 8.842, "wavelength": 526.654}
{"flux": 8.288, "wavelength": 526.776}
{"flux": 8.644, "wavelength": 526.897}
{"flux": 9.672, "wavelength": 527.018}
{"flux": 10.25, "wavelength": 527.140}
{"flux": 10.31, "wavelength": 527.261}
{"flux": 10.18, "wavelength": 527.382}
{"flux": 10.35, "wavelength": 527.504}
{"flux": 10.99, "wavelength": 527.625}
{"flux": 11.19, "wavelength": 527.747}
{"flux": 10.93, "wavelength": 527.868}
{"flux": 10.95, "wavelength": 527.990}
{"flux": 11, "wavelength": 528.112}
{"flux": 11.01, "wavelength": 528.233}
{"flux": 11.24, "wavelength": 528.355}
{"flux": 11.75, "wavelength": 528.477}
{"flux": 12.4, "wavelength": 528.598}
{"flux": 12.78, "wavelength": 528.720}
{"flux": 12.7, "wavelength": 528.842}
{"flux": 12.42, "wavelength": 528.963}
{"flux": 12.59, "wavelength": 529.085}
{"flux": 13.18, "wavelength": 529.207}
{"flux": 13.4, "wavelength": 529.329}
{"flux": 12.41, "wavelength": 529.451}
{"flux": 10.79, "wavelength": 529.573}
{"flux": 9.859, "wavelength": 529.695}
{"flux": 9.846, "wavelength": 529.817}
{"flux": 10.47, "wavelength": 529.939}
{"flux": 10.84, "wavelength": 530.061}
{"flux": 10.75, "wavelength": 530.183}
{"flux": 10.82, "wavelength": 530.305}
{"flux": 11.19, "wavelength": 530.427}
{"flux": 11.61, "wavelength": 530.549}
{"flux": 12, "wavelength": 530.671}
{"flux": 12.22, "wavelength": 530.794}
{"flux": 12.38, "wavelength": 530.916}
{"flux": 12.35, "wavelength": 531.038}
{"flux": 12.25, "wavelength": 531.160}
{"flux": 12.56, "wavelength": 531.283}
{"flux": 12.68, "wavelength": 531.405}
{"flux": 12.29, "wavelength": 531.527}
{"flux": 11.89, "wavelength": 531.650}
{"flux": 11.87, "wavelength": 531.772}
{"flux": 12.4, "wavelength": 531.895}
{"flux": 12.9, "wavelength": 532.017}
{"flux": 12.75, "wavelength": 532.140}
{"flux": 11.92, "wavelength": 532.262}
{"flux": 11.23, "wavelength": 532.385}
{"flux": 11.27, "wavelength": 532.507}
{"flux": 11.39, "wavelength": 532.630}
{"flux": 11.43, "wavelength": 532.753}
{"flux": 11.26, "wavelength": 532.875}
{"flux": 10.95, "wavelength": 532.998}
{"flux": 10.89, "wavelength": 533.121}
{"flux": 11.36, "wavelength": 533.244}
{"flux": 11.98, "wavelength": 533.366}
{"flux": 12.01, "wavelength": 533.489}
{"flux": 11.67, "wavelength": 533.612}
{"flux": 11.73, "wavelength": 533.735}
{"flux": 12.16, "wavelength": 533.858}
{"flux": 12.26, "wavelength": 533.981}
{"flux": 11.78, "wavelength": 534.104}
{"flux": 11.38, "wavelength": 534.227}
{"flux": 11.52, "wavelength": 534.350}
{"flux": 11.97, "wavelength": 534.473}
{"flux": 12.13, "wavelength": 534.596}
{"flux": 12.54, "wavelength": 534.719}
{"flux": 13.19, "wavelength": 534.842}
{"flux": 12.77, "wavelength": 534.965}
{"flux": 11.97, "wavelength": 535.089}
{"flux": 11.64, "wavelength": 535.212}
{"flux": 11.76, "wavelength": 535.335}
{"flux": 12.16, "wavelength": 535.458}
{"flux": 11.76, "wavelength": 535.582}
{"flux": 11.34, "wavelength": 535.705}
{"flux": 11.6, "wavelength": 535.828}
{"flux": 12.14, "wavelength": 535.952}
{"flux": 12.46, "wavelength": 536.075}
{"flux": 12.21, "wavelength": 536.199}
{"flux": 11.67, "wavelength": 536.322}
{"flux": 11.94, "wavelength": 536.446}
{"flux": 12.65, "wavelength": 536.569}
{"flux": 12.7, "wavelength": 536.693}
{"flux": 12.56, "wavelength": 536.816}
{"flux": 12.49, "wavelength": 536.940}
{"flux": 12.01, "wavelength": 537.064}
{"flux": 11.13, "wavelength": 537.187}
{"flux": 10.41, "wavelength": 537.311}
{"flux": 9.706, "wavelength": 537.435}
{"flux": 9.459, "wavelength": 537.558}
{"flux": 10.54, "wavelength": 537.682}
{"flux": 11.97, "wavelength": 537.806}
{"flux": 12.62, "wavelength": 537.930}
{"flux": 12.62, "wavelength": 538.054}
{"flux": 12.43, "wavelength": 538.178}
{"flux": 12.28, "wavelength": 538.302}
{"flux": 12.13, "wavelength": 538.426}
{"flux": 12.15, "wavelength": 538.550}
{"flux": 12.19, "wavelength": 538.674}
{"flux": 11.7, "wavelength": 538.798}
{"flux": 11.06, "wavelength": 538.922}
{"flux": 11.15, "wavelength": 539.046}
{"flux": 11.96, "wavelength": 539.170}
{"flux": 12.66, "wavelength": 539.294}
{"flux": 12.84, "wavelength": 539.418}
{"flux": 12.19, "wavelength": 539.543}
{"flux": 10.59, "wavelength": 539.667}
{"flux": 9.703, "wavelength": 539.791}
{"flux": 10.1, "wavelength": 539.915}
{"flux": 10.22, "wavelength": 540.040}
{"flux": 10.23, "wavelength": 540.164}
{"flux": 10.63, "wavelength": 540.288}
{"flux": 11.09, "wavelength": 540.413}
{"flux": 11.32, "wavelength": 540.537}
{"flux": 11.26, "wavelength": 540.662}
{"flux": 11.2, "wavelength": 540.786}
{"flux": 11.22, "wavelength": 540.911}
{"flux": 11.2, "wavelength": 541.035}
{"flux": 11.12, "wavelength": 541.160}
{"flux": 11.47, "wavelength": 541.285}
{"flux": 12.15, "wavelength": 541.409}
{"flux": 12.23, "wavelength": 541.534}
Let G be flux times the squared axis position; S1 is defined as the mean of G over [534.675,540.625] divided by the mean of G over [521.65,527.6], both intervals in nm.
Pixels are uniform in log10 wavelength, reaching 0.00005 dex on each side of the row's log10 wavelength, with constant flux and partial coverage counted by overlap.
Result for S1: 1.16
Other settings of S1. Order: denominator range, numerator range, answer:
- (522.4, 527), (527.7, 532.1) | 1.12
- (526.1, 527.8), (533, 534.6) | 1.19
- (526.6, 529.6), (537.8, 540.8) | 1.08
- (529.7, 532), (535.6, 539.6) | 1.04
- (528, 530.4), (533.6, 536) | 1.06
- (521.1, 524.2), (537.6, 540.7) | 1.15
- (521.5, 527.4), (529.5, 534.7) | 1.13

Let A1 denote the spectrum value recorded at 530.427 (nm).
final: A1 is 11.19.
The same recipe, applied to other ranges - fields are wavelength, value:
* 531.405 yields 12.68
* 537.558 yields 9.459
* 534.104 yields 11.78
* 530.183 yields 10.75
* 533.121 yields 10.89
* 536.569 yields 12.65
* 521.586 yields 10.76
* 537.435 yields 9.706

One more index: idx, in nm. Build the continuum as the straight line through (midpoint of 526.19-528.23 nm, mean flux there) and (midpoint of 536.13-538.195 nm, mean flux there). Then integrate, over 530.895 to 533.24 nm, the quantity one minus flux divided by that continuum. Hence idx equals -0.21 nm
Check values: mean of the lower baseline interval 10.2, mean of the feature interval 11.9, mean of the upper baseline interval 11.7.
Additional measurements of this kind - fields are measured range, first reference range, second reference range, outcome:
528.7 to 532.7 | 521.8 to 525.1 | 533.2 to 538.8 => -0.17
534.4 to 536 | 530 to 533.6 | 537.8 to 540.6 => -0.05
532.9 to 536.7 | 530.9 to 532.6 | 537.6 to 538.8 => 0.06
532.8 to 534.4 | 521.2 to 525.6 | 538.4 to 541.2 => -0.07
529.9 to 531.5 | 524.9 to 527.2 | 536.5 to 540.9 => -0.13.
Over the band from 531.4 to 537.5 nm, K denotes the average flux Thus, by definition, 11.9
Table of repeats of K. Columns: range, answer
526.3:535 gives 11.5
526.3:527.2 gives 9.45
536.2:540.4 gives 11.5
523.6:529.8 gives 11.1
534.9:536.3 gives 12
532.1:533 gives 11.5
